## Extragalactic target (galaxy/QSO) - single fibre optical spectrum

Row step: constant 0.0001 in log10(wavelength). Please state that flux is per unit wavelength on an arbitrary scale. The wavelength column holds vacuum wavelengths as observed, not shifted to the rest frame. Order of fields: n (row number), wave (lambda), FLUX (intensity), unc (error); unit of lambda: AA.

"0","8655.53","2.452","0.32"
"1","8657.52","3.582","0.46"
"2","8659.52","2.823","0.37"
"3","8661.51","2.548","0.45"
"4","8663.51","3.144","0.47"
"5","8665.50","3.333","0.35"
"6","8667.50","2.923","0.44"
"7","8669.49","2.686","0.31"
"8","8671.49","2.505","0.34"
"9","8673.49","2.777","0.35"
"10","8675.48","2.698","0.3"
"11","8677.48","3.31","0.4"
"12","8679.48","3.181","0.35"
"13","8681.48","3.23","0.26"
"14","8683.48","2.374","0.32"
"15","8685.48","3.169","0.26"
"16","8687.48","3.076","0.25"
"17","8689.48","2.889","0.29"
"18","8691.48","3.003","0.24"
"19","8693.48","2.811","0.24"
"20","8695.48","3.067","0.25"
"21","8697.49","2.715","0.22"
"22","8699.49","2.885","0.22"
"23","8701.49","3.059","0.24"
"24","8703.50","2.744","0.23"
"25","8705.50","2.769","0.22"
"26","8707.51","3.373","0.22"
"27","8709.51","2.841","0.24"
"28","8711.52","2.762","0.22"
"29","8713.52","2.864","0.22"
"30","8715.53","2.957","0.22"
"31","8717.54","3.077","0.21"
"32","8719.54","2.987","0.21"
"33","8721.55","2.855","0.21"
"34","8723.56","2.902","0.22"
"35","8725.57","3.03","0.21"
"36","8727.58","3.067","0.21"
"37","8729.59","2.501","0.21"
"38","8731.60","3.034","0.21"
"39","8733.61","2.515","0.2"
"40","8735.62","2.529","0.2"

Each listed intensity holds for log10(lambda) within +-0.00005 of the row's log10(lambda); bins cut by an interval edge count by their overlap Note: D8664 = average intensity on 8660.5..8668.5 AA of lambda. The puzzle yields 2.99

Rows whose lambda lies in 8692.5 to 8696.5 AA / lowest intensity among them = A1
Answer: 2.811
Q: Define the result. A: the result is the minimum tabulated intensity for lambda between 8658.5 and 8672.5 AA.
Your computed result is 2.505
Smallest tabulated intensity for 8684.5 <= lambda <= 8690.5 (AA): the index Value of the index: 2.889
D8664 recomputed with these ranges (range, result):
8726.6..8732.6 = 2.87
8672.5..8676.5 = 2.74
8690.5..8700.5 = 2.9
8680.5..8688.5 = 2.96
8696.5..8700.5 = 2.81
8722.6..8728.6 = 3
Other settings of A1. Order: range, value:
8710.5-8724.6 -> 2.762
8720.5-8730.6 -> 2.501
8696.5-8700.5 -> 2.715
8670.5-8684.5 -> 2.374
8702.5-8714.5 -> 2.744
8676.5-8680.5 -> 3.181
